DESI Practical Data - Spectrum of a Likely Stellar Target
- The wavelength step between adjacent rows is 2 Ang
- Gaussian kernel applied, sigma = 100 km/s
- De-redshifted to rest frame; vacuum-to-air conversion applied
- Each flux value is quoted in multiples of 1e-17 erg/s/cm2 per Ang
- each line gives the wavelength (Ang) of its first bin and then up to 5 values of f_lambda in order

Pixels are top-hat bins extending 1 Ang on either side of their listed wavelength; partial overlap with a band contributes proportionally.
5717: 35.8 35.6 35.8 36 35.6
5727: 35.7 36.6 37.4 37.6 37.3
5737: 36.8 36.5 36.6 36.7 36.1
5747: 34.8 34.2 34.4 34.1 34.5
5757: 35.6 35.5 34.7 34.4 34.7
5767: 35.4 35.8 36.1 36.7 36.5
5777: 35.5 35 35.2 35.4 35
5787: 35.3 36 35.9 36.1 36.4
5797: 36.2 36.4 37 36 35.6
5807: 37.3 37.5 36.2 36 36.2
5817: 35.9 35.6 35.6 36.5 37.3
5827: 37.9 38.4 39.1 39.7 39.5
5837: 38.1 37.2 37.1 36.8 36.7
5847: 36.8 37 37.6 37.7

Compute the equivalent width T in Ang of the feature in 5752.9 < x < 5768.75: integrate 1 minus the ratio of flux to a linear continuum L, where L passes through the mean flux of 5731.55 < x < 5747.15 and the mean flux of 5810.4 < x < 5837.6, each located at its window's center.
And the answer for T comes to 0.8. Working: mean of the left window 36.7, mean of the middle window 35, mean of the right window 37.3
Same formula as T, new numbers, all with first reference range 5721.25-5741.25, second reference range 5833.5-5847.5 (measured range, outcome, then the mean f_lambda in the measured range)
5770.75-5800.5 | 0.97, 35.9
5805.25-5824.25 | 0.53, 36.3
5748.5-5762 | 0.76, 34.7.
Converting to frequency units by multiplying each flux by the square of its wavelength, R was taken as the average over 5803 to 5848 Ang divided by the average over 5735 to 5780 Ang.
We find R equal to 1.07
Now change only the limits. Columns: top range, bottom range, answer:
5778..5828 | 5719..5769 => 1.03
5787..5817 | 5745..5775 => 1.05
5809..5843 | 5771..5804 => 1.05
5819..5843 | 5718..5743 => 1.07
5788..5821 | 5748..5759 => 1.06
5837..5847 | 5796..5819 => 1.03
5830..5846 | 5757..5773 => 1.10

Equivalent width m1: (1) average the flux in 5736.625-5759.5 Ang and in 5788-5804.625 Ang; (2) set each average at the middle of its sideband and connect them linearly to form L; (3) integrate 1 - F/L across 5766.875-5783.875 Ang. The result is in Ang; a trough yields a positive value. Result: 0.1 Ang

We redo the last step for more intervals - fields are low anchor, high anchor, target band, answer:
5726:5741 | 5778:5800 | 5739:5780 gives 1.0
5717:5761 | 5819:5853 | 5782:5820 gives 0.8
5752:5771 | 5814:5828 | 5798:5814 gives -0.2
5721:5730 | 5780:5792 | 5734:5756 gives 0.1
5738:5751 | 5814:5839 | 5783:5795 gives 0.3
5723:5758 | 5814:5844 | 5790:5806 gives 0.3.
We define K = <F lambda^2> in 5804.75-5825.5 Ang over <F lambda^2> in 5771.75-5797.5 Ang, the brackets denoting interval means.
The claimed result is 1.03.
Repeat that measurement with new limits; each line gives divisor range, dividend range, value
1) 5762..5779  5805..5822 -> 1.03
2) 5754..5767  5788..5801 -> 1.05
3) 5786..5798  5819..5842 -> 1.06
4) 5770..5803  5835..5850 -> 1.06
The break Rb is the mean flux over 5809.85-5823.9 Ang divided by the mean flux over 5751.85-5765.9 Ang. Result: 1.0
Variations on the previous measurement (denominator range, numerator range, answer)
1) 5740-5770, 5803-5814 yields 1.04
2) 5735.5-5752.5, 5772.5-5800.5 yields 1.00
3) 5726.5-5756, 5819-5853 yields 1.04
